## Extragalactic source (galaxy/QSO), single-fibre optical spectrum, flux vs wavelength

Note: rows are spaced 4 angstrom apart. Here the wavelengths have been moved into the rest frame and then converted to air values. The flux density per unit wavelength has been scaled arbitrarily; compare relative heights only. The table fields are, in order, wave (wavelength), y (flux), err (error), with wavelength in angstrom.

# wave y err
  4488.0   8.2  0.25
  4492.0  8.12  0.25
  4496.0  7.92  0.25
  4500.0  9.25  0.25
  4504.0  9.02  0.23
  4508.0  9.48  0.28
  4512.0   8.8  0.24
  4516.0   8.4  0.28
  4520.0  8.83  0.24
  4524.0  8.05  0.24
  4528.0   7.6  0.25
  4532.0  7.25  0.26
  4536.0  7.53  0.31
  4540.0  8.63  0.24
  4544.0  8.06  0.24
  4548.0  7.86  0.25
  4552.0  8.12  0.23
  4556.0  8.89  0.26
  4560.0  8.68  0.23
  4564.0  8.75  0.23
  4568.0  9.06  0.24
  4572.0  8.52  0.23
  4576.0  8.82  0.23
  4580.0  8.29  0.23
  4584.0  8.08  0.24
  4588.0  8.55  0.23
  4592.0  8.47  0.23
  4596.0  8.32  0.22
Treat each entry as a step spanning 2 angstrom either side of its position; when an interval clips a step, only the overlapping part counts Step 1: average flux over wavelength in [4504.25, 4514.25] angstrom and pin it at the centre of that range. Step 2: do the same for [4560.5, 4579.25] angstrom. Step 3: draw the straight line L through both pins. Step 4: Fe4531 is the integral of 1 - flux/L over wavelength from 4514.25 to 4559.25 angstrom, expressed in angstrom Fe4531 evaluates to 4.1 angstrom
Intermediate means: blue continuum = 9.1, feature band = 8.13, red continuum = 8.75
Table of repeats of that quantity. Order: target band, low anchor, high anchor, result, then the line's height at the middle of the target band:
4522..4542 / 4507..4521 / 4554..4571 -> 2.3 angstrom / 8.83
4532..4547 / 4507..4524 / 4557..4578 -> 1.4 angstrom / 8.76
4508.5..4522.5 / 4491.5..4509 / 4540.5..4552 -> -0.3 angstrom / 8.54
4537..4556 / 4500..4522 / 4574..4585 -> 1.0 angstrom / 8.67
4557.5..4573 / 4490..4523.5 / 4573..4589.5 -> -0.5 angstrom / 8.49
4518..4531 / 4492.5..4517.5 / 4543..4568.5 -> 0.9 angstrom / 8.66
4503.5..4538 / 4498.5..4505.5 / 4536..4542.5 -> 1.6 angstrom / 8.69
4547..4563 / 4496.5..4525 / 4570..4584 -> 0.3 angstrom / 8.59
